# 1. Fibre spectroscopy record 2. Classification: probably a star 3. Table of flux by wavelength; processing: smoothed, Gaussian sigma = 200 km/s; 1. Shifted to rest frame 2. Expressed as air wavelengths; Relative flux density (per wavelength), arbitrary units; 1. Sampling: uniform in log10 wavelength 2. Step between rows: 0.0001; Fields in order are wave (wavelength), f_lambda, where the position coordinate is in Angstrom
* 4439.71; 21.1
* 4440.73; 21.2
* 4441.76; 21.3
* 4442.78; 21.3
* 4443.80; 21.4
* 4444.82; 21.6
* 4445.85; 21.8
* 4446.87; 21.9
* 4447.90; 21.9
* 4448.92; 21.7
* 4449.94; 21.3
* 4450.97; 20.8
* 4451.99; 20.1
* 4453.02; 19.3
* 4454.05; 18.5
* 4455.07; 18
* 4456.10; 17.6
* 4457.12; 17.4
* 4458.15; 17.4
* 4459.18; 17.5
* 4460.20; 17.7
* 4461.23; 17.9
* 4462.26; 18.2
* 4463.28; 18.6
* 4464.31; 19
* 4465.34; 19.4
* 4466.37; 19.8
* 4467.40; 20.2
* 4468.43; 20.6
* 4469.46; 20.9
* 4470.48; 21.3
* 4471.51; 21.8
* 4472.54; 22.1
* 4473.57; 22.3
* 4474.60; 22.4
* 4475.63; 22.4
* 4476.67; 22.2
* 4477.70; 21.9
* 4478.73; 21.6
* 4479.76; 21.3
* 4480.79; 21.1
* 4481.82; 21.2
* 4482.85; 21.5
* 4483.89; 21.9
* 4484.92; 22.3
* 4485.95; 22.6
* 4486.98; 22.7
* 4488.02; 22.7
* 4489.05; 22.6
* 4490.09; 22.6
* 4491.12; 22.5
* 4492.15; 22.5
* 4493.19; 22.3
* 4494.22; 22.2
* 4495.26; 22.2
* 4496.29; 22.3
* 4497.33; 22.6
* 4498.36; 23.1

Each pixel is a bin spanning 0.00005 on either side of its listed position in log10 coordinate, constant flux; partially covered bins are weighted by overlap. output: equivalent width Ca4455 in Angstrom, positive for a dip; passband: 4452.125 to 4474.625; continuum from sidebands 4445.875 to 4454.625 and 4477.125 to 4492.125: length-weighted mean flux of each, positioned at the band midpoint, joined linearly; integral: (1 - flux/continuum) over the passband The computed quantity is 2.0 Angstrom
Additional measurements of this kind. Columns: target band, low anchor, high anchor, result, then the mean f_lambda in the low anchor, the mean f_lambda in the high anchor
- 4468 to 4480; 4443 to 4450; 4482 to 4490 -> 0.19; 21.7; 22.3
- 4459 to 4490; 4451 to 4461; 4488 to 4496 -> -0.83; 18.3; 22.4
